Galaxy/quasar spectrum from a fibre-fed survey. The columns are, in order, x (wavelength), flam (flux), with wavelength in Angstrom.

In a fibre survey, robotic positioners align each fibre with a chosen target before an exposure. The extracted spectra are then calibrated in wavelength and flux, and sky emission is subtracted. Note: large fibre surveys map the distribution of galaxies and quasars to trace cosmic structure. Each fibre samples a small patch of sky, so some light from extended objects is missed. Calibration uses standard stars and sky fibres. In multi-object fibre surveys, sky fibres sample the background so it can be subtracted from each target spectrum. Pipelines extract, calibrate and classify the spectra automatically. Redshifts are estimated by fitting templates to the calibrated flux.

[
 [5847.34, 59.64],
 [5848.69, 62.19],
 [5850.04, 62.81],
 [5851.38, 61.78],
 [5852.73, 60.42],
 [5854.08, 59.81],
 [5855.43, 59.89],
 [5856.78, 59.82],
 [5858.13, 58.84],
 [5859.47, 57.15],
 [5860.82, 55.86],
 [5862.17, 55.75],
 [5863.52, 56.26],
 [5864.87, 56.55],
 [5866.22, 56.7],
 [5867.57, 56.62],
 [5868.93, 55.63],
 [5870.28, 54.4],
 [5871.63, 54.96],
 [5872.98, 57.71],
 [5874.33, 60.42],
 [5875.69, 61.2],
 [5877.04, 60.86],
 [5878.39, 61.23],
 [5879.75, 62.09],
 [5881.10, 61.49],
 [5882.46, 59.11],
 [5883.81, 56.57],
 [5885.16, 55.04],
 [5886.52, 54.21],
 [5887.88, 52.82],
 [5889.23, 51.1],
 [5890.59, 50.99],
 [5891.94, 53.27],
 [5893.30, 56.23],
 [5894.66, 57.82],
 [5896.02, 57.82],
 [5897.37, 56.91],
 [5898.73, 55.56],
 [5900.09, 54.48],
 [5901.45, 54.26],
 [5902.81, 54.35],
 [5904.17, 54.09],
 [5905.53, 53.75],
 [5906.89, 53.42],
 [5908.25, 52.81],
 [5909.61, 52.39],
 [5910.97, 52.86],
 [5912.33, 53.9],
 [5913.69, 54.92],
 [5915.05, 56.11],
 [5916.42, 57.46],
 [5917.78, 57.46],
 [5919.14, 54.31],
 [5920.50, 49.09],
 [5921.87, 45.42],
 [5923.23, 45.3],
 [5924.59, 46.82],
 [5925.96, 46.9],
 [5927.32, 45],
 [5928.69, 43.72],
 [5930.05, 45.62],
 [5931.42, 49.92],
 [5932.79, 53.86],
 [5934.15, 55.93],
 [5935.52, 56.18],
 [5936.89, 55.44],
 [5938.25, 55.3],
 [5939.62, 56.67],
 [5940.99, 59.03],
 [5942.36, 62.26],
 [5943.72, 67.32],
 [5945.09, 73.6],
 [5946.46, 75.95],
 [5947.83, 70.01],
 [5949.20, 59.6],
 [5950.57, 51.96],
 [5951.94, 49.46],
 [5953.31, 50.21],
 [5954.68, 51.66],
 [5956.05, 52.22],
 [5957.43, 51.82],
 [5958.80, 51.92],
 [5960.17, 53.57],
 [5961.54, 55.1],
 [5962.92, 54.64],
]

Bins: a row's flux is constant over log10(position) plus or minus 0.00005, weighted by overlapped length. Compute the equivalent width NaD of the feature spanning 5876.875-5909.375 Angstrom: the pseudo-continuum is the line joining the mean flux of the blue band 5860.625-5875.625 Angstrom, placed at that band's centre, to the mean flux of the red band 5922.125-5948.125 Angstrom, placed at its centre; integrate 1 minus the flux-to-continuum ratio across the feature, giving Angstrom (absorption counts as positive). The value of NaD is 0.3 Angstrom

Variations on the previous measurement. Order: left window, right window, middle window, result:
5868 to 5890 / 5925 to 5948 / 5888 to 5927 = 2.72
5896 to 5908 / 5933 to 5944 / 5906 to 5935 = 2.68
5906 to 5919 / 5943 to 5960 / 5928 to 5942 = 0.88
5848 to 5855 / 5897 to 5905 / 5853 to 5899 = 0.74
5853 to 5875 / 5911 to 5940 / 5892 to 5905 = -0.34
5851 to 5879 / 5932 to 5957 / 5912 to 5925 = 1.40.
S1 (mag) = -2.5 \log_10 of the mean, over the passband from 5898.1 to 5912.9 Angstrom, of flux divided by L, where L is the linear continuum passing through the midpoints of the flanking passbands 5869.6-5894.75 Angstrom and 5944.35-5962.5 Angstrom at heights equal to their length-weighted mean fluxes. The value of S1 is 0.06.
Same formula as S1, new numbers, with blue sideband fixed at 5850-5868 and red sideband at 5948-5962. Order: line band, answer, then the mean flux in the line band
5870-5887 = -0.02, 58.6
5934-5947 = -0.15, 61.9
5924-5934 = 0.15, 47.9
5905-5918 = 0.02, 54.4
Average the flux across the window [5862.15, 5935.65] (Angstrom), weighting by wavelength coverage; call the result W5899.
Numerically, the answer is 54.3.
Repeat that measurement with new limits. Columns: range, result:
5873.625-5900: 57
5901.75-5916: 53.9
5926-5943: 53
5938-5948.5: 65.4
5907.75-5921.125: 54.2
